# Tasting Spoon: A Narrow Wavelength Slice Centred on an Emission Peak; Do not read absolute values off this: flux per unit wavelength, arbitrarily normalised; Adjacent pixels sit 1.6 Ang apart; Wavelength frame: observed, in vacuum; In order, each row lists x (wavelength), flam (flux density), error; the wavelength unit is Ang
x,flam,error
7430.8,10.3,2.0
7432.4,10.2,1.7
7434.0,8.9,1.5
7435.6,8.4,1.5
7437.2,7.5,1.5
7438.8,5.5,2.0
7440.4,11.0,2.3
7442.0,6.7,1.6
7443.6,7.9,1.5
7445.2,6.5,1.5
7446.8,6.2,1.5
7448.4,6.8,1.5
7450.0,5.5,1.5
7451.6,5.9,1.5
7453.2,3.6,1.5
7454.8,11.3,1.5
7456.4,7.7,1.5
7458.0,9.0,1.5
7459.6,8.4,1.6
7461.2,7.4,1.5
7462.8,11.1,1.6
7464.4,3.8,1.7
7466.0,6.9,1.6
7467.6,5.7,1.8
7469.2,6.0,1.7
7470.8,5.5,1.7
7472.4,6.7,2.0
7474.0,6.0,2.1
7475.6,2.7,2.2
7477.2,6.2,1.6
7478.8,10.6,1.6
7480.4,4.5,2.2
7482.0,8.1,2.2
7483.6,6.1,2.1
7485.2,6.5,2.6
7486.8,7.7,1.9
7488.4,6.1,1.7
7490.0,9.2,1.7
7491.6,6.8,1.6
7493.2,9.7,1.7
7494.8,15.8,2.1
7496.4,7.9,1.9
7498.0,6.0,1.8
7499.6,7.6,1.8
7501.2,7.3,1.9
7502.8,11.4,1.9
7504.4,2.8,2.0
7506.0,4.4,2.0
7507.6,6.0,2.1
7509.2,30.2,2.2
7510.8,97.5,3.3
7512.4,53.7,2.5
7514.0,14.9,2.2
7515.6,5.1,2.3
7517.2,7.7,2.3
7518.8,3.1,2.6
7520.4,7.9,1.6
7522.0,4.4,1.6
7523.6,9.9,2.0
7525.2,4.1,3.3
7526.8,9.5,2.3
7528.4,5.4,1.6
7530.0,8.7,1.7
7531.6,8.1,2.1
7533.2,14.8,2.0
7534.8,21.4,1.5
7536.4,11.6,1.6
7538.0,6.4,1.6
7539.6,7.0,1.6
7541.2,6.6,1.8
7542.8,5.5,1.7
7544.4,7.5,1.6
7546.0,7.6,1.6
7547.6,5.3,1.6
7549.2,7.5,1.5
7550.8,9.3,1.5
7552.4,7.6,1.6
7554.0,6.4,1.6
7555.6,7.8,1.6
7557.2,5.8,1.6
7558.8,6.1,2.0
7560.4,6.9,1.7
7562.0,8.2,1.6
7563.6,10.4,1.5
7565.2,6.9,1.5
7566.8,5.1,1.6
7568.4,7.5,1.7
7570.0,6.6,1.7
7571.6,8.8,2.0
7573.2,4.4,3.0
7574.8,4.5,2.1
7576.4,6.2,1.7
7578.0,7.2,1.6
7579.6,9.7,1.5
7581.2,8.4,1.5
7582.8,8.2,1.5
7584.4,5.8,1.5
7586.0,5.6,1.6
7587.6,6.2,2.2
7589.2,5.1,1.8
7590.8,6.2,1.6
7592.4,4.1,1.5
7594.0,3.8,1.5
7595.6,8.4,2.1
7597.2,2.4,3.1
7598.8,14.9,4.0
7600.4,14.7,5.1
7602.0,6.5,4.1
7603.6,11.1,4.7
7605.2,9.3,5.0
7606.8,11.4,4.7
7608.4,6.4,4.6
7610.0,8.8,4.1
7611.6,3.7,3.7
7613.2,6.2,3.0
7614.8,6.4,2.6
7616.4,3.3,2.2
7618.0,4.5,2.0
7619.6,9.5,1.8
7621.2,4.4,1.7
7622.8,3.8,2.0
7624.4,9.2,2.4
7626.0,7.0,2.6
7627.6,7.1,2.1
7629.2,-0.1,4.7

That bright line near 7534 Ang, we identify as [N II] 6583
